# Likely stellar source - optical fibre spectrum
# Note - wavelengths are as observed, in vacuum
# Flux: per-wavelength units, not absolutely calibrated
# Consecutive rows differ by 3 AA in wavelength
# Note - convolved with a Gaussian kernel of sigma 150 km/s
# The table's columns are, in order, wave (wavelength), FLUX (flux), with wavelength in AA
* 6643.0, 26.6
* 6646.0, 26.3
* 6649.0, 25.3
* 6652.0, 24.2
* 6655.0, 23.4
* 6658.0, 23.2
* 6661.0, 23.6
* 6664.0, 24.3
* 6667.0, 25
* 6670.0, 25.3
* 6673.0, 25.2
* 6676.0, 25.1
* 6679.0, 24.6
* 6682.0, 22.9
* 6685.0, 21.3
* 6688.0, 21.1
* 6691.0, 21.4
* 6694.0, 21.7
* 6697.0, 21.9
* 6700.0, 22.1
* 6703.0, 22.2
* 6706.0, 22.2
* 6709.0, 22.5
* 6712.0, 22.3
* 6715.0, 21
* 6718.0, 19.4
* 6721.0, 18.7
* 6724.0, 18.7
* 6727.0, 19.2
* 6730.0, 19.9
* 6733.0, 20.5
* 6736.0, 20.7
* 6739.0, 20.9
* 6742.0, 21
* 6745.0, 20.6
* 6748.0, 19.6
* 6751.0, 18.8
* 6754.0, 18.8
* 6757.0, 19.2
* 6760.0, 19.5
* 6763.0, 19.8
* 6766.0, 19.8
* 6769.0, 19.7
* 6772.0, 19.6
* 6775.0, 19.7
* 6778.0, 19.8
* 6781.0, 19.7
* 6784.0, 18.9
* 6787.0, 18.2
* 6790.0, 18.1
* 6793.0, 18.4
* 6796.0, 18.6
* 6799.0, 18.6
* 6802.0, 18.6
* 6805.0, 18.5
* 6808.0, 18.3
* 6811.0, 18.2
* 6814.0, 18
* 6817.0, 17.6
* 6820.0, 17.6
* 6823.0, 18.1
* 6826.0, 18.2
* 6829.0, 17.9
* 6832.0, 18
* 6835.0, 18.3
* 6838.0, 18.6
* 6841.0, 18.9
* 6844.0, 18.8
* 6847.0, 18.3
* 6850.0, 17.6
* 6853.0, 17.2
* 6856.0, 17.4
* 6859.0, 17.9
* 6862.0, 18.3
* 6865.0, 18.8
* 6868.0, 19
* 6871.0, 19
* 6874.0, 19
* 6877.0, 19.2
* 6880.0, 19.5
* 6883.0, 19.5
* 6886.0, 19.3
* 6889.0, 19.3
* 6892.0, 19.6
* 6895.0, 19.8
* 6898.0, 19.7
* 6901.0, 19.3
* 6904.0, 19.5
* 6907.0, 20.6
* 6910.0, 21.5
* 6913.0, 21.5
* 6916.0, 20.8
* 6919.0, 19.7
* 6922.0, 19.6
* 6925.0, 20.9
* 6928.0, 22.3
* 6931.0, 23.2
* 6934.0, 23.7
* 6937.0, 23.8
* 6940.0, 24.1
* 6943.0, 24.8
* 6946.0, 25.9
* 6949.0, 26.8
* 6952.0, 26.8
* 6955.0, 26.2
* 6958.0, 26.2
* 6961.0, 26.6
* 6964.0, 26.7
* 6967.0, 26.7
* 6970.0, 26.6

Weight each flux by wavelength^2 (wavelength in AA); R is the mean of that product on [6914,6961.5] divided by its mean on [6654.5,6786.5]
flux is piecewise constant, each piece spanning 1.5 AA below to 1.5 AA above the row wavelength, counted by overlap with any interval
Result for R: 1.2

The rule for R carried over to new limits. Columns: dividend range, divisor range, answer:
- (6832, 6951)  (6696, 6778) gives 1.05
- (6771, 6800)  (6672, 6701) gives 0.86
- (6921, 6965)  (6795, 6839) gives 1.40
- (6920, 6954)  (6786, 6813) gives 1.35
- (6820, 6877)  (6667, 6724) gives 0.86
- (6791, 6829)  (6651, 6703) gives 0.81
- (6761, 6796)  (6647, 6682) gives 0.81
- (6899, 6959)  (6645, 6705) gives 1.05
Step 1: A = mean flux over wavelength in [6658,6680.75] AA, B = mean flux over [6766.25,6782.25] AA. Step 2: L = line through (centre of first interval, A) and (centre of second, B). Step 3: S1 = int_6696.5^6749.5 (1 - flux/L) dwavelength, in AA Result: 3.3 AA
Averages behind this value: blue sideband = 24.6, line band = 20.7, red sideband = 19.7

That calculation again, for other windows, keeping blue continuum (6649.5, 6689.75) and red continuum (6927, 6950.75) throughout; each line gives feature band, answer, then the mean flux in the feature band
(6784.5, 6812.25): 6.5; 18.4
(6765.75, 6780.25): 2.6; 19.7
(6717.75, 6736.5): 3.4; 19.5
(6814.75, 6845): 7.5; 18.2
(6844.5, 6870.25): 6.5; 18.1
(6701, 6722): 2.3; 21.3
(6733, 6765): 5.4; 19.9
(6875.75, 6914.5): 7.1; 19.9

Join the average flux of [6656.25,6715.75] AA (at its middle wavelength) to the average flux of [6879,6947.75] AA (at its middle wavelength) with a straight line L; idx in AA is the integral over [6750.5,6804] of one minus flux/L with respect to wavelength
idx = 7.6 AA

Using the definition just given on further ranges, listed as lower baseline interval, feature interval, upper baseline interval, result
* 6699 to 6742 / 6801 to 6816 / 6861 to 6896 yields 1.2 AA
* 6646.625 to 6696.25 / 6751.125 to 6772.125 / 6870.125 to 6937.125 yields 2.8 AA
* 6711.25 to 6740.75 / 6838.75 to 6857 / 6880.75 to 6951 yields 2.6 AA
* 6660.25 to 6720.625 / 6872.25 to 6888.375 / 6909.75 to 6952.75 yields 2.6 AA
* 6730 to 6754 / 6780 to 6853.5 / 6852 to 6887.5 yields 3.9 AA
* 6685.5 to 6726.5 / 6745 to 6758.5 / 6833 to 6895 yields 0.8 AA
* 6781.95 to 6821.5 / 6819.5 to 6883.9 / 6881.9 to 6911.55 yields 2.3 AA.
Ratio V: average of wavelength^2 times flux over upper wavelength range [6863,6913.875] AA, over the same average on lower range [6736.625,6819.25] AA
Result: 1.06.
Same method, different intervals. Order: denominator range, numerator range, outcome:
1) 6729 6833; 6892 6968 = 1.26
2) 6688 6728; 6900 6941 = 1.09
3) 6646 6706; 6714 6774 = 0.86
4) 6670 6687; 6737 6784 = 0.85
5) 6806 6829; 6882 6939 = 1.18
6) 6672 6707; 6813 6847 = 0.84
